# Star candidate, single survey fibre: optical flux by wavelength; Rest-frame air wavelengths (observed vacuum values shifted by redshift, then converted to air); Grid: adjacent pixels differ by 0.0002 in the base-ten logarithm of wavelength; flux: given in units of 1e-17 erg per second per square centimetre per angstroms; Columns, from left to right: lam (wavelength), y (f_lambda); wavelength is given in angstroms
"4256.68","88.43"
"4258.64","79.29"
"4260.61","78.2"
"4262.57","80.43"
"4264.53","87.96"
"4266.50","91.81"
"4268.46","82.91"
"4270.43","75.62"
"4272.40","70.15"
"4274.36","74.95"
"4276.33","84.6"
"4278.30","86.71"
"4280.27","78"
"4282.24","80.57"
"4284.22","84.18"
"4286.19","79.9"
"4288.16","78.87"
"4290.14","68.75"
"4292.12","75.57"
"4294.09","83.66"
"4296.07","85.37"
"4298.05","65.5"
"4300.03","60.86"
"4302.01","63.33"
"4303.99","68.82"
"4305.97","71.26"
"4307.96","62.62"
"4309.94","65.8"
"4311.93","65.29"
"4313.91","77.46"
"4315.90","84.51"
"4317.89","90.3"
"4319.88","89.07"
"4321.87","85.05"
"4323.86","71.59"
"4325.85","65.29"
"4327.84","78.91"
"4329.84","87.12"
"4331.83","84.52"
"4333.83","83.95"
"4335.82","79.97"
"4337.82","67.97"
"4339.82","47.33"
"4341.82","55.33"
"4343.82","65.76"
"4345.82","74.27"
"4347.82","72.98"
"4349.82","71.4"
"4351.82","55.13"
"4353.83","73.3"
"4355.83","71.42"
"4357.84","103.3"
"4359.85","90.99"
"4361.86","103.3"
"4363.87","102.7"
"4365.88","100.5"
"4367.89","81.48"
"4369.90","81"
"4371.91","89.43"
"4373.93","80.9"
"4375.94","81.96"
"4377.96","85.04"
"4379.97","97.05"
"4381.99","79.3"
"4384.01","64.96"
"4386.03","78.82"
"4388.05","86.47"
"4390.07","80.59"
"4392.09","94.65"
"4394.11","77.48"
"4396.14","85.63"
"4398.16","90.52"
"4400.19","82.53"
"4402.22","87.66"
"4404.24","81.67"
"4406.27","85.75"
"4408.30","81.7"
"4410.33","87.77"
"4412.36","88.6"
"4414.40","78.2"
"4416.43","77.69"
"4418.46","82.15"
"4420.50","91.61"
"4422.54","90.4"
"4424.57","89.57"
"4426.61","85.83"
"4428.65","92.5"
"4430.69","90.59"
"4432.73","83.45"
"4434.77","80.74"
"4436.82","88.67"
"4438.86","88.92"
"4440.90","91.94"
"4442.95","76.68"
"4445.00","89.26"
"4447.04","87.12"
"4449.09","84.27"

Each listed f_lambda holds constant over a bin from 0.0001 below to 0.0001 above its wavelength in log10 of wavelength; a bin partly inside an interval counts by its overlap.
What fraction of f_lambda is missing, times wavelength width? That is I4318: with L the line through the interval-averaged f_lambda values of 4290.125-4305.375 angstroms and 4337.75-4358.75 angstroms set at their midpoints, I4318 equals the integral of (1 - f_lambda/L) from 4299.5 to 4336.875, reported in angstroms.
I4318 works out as -2.80 angstroms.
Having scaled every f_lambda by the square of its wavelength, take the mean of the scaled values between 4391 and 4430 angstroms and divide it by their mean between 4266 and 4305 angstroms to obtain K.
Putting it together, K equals 1.19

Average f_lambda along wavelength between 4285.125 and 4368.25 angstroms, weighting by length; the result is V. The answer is 76.4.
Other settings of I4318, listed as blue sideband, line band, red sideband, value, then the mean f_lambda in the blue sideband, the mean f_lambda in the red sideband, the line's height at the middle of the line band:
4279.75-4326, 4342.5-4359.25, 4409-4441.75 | 1.31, 75.2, 86.7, 79.7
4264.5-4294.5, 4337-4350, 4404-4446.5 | 2.84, 79.9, 86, 82.6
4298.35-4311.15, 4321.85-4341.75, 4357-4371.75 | 1.14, 65.4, 94.4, 78.6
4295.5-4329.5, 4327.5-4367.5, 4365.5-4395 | 0.20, 73.7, 83.7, 78.9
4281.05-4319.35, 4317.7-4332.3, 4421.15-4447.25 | -0.75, 74.5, 87.4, 76.9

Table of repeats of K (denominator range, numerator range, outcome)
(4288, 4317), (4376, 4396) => 1.20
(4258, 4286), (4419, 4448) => 1.16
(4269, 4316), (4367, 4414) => 1.18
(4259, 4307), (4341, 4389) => 1.09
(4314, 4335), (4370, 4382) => 1.07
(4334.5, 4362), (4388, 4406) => 1.19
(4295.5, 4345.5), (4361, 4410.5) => 1.21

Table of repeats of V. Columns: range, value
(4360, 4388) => 86.8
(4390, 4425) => 85.3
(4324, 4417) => 80.9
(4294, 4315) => 69.5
